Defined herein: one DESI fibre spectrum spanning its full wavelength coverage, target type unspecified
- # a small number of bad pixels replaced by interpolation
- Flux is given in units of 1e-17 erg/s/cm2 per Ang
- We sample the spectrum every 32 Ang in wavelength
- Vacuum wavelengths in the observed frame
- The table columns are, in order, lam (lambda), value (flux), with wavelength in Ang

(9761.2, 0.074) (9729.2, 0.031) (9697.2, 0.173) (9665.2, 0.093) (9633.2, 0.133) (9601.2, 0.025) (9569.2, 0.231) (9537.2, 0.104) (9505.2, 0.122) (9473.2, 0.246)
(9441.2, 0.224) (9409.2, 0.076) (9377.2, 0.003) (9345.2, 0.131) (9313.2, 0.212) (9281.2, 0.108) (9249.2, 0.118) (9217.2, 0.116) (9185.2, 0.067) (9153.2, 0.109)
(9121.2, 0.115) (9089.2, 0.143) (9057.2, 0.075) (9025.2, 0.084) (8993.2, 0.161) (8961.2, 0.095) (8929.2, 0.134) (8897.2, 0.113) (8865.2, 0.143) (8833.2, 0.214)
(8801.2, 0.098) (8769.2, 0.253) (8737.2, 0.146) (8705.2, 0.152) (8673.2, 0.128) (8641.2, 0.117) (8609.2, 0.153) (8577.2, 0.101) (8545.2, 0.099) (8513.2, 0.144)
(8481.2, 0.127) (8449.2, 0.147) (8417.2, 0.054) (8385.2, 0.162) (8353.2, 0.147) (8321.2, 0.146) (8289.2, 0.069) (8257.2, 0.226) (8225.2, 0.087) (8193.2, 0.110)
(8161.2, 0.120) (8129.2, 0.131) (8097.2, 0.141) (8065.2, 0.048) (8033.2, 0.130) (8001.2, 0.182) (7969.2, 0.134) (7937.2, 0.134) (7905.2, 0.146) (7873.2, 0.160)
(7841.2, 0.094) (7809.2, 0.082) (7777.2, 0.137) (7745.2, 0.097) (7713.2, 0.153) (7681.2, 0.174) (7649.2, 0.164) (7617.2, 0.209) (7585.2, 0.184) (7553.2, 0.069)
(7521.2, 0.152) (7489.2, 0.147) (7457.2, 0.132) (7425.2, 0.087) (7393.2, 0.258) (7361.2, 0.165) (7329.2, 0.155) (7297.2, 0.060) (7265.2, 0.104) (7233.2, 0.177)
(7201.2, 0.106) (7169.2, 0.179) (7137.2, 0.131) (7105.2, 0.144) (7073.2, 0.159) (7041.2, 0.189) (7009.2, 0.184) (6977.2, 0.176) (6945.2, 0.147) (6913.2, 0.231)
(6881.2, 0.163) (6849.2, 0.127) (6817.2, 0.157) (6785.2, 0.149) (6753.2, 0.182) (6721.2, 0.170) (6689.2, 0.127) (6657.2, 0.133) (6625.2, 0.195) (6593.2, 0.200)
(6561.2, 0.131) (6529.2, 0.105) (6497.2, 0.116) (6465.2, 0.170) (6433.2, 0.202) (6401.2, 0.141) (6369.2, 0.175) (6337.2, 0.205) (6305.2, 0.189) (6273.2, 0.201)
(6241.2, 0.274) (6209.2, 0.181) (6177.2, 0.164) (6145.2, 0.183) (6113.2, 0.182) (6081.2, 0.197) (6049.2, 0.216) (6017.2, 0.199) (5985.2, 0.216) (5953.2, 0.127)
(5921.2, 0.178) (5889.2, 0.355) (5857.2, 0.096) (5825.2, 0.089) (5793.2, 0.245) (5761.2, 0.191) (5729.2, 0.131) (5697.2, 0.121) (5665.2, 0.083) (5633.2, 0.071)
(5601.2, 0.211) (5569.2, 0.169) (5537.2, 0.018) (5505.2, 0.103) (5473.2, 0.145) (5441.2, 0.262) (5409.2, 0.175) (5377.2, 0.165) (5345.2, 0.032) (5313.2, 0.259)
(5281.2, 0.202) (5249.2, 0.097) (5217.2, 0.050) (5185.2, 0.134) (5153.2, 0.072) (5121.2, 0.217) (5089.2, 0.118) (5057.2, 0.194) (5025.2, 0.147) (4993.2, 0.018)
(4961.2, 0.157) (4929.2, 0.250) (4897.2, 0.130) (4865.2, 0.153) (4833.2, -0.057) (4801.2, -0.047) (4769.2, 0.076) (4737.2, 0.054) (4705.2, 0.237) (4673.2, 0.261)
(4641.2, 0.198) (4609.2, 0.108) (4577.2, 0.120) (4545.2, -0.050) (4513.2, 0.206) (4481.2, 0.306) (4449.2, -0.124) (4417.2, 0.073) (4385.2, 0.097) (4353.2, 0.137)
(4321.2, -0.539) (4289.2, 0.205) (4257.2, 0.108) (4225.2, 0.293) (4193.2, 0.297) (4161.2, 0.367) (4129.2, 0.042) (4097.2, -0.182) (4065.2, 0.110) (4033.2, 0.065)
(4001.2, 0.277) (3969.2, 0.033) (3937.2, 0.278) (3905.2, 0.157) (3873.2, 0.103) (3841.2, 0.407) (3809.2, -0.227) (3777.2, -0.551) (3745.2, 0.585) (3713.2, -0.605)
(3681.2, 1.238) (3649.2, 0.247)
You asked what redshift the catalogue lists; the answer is 0.26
